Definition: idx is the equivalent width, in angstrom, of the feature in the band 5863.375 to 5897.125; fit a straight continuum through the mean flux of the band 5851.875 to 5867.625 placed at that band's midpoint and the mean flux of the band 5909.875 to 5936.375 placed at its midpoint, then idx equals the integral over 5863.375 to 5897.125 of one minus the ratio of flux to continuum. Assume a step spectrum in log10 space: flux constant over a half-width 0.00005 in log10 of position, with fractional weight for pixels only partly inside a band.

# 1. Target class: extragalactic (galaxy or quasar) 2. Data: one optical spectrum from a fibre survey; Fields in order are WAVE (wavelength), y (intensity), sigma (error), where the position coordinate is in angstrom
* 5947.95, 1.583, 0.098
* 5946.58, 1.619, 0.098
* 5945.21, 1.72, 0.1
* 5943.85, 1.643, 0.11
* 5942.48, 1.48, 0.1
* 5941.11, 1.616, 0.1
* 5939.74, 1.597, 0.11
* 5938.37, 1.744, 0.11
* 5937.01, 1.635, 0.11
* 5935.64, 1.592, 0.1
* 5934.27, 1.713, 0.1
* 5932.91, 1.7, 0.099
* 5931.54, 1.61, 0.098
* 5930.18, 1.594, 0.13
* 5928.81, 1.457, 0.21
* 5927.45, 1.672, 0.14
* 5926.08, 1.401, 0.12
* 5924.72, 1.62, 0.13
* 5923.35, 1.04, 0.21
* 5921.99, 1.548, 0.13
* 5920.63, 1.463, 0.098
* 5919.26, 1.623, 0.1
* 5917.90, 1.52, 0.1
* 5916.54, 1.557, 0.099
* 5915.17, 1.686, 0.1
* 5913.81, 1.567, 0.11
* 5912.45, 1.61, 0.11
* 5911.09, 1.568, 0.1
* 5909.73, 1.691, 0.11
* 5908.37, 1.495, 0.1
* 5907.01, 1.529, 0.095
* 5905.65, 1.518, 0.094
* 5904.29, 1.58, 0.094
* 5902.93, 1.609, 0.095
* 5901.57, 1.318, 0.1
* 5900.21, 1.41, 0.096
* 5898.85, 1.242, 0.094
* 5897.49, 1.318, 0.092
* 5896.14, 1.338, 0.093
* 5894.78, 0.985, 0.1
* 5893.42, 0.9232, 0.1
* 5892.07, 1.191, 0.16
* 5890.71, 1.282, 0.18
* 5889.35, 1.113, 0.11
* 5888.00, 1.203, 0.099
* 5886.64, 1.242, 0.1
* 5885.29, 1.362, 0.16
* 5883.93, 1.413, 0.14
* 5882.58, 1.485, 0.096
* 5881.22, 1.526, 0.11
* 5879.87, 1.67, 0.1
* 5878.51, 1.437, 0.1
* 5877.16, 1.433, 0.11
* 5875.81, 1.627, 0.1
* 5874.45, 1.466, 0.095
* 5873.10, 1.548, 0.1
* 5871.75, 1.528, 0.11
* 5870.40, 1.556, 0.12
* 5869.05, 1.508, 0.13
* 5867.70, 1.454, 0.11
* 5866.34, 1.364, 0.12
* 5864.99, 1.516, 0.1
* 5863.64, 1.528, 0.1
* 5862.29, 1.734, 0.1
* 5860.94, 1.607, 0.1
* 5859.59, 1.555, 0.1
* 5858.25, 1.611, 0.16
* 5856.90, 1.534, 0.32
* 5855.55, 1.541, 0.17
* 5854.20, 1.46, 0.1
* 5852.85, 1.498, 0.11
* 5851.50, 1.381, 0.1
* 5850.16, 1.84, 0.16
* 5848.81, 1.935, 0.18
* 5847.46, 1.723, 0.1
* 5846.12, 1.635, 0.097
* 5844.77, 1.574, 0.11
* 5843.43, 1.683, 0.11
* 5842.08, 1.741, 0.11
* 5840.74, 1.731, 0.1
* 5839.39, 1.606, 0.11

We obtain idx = 3.4 angstrom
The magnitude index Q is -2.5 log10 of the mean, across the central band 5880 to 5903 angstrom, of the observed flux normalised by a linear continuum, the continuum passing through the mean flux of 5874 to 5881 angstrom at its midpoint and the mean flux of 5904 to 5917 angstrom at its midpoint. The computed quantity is 0.20 mag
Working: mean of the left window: 1.53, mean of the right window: 1.58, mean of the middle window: 1.29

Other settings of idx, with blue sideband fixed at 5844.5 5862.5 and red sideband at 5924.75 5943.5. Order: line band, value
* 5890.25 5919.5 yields 3.2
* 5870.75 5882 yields 0.6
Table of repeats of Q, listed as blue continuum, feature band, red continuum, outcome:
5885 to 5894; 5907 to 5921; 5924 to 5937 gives -0.108 mag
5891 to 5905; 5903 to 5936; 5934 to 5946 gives -0.067 mag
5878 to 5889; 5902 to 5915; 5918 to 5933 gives -0.074 mag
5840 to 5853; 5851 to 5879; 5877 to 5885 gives 0.041 mag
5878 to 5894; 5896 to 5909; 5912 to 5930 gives -0.018 mag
